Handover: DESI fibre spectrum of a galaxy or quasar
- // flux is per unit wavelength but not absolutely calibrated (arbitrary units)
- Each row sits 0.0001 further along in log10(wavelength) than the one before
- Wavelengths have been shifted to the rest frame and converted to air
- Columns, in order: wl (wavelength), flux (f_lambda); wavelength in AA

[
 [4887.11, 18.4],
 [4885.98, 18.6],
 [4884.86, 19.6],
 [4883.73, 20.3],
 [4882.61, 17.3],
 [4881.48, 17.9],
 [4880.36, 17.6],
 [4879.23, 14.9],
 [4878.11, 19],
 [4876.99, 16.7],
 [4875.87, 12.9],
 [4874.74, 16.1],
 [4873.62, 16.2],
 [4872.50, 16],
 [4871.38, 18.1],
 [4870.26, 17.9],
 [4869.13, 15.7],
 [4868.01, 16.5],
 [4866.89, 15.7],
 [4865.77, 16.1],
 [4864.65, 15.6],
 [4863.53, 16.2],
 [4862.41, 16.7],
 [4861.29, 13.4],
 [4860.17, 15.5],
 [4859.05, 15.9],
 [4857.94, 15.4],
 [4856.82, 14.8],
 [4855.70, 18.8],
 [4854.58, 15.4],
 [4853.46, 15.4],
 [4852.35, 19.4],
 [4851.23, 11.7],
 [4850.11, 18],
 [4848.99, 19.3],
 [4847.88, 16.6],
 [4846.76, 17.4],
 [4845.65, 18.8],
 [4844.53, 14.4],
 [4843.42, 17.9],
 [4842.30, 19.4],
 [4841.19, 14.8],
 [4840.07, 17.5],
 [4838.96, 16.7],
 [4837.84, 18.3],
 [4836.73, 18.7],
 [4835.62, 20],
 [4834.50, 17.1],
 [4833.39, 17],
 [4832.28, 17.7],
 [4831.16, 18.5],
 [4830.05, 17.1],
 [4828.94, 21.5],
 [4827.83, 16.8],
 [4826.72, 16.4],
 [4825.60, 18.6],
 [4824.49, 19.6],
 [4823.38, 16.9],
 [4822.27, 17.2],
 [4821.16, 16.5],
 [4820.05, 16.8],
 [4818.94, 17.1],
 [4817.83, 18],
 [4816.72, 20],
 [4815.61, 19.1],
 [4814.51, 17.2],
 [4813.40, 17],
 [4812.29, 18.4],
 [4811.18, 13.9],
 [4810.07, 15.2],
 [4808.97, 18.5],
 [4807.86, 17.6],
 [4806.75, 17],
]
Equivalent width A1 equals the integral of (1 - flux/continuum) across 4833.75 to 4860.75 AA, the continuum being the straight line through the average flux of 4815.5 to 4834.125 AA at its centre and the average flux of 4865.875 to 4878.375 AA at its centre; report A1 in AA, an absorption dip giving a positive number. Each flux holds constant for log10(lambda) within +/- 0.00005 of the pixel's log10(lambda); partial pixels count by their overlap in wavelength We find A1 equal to 0.3 AA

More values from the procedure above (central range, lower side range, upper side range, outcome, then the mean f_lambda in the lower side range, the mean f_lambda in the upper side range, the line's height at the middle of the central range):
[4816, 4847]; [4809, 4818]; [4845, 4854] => -0.9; 17.4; 17.1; 17.2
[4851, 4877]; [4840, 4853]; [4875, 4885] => 1.8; 17.1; 17.2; 17.1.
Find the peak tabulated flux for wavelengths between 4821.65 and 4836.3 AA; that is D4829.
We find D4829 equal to 21.5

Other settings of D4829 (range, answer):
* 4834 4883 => 20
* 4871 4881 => 19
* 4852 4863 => 19.4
